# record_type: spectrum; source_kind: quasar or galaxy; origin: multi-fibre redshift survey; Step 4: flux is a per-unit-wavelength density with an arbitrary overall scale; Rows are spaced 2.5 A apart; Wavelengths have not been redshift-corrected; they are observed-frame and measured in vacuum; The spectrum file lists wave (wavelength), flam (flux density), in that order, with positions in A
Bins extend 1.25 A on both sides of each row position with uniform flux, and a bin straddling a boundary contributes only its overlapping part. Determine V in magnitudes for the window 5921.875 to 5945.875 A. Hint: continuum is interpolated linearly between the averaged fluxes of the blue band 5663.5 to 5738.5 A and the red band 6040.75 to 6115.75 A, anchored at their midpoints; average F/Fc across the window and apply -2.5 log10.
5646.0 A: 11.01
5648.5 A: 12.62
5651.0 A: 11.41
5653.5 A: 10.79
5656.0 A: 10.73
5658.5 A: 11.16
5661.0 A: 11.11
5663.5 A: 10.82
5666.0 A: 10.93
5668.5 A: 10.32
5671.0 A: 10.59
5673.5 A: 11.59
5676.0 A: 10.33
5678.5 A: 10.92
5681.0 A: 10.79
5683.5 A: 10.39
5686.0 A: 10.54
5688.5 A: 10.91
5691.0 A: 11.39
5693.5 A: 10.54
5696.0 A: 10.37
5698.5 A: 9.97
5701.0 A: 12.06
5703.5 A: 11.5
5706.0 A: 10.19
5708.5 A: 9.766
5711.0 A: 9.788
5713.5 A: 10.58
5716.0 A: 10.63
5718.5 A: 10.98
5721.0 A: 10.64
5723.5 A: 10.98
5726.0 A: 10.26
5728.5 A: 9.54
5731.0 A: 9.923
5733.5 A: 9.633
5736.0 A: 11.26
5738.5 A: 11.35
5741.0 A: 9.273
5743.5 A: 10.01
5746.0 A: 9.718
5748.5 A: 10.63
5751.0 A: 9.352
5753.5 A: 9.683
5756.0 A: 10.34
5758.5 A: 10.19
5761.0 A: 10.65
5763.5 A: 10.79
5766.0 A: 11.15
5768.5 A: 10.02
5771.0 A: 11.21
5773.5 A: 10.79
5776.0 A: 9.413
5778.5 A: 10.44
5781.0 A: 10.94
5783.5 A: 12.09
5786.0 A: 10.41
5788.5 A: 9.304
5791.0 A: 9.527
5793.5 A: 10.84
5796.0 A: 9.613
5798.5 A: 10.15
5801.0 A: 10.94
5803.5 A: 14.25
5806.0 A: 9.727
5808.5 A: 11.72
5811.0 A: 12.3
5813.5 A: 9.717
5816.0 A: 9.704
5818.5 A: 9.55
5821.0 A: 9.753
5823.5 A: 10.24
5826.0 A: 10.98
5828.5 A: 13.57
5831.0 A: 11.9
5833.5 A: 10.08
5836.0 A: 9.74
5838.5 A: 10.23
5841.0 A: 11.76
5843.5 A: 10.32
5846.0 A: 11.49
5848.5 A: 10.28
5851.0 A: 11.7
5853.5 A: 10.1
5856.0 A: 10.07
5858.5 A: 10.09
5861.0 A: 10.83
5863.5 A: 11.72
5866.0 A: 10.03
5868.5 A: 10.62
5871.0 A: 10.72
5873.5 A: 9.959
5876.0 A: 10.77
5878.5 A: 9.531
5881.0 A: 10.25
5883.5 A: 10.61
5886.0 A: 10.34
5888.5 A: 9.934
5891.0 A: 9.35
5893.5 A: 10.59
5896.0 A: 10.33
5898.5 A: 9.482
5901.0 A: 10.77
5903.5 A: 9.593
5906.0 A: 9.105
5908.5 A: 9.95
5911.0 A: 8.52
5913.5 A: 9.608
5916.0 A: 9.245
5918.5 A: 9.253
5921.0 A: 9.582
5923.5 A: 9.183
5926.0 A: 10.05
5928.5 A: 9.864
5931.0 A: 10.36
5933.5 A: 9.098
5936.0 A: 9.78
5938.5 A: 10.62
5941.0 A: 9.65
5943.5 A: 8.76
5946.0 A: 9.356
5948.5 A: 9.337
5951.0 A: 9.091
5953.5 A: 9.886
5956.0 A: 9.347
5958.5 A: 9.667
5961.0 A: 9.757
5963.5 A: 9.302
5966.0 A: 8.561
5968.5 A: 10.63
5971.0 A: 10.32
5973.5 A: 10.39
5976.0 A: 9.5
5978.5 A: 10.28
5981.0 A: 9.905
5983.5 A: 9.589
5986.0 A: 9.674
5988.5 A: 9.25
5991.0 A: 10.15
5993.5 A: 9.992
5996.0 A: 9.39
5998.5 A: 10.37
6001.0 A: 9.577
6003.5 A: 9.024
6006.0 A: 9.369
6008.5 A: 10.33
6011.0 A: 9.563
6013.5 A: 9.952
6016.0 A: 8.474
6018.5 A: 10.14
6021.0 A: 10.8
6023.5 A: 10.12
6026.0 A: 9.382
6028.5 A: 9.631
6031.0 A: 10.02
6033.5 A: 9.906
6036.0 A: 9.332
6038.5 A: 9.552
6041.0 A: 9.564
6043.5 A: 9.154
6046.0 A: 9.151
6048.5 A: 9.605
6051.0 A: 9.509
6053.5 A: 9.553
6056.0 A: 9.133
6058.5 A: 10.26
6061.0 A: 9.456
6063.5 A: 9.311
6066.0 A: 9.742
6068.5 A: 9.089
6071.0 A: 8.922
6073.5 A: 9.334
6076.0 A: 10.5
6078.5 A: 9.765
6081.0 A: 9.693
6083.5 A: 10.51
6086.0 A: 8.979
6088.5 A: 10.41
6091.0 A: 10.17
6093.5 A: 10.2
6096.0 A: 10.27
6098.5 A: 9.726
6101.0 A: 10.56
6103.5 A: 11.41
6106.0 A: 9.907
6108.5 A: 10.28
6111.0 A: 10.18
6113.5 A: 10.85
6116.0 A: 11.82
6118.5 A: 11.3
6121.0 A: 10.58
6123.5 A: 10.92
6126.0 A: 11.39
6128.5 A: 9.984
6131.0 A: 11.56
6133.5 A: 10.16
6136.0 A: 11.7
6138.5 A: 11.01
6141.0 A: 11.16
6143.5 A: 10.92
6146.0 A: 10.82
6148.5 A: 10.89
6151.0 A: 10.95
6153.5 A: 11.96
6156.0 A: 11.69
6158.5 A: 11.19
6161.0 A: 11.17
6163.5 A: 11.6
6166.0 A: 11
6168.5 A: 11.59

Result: 0.05 mag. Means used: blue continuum 10.6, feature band 9.69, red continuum 9.87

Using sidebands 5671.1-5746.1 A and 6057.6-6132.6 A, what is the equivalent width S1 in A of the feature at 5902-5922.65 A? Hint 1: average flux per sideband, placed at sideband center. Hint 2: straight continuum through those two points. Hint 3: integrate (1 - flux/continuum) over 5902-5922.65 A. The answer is 2.01 A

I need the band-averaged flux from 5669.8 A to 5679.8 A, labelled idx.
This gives 10.9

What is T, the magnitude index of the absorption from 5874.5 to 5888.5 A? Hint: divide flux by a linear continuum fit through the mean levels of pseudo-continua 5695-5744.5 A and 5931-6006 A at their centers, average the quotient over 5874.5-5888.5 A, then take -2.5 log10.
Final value -0.03 mag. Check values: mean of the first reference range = 10.4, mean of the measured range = 10.3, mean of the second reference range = 9.67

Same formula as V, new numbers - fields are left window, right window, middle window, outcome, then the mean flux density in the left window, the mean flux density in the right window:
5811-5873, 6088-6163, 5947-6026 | 0.11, 10.7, 10.8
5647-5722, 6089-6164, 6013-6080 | 0.13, 10.8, 10.9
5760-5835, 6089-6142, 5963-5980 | 0.09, 10.7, 10.7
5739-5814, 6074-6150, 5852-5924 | 0.06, 10.5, 10.6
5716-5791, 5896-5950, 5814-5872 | -0.07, 10.4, 9.59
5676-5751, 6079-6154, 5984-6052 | 0.10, 10.5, 10.7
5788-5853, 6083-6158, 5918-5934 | 0.12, 10.8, 10.7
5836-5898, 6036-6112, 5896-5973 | 0.07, 10.5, 9.79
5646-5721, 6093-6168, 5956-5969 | 0.15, 10.8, 10.9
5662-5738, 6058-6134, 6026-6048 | 0.08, 10.6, 10.2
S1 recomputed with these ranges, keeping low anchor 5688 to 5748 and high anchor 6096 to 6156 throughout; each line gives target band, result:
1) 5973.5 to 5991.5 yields 1.6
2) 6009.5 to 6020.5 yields 1.2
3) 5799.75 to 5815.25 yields -1.2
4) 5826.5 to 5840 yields -0.7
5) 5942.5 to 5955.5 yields 1.7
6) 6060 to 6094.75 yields 3.5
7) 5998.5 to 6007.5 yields 1.1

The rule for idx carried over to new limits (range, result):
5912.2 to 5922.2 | 9.42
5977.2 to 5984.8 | 9.92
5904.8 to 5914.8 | 9.3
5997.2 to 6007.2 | 9.59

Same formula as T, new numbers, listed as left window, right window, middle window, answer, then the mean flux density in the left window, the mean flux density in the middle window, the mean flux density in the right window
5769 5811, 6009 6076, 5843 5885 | -0.013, 10.7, 10.5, 9.59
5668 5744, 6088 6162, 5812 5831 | 0.002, 10.6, 10.6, 10.8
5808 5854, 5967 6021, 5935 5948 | 0.057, 10.8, 9.61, 9.82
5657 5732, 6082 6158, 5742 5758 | 0.075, 10.7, 9.96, 10.7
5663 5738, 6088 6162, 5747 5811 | 0.006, 10.6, 10.6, 10.8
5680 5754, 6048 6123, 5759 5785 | -0.037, 10.4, 10.7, 10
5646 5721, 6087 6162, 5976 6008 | 0.117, 10.8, 9.72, 10.8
